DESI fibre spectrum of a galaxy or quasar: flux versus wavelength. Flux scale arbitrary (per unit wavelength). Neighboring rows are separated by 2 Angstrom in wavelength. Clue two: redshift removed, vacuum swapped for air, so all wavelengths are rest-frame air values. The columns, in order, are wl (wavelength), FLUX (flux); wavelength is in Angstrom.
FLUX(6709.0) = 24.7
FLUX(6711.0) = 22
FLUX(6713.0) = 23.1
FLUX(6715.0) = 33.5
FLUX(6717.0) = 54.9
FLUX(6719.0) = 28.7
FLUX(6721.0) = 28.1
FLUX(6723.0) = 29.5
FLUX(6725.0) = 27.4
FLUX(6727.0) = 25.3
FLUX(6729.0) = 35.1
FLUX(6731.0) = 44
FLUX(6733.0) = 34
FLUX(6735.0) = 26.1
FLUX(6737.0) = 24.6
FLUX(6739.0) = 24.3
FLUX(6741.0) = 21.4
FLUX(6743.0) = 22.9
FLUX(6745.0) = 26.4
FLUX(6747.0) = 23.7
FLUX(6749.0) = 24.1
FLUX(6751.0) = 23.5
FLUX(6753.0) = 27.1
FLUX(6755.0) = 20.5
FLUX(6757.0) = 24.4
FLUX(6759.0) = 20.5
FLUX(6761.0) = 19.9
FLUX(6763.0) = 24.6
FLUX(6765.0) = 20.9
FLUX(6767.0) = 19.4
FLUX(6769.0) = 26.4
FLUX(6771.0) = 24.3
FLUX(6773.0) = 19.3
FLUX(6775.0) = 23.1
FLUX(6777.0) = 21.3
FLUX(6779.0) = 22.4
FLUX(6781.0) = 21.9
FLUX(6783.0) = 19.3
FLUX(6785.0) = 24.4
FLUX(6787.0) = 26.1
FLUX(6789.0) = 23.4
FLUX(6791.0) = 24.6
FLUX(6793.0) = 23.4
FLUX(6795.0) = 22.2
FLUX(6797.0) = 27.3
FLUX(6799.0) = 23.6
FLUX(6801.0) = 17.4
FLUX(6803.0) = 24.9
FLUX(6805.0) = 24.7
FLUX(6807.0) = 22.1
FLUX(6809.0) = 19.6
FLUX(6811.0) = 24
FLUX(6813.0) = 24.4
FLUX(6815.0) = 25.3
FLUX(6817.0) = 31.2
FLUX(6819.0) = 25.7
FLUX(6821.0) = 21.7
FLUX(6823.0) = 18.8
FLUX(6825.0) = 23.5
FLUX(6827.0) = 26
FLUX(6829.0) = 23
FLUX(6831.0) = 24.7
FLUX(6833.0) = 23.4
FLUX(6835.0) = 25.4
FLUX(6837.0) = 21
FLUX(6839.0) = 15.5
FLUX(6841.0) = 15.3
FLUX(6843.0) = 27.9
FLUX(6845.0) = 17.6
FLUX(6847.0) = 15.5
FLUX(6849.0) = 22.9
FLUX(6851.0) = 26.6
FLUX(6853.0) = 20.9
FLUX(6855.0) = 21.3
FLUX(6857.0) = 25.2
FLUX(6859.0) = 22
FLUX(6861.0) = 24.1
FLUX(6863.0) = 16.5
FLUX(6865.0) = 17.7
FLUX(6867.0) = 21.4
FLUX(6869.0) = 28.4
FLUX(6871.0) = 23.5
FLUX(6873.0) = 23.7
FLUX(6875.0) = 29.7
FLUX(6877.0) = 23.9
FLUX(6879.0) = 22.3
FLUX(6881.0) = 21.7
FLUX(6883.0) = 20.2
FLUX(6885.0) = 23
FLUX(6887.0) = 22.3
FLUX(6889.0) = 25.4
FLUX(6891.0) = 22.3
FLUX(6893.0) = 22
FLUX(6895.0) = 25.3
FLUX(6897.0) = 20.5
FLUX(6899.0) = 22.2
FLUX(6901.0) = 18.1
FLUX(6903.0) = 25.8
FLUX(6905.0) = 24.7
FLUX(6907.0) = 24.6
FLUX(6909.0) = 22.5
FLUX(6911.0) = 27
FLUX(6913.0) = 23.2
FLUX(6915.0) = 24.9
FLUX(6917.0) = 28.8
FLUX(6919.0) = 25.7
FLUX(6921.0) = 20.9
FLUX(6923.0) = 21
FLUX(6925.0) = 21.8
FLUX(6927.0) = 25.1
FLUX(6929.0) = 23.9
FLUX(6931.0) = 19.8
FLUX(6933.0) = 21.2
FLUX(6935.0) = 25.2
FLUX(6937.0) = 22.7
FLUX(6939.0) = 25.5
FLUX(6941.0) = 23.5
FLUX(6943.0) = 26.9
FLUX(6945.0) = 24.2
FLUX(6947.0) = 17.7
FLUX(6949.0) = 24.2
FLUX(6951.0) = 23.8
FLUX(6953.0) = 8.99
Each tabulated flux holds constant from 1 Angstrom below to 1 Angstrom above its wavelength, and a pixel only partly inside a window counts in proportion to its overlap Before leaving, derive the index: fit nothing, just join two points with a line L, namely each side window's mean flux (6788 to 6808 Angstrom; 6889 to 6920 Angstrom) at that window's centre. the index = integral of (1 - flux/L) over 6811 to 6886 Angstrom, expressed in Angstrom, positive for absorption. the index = 2.7 Angstrom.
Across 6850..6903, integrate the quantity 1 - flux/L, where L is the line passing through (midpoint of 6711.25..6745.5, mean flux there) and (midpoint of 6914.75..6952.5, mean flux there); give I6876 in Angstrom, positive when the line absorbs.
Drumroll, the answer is 5.0 Angstrom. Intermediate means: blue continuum 29.8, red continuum 23.3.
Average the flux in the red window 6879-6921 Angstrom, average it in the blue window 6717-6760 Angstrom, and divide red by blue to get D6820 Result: 0.9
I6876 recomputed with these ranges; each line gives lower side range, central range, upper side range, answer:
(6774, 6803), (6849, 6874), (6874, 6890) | 0.9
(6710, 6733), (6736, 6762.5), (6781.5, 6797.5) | 4.9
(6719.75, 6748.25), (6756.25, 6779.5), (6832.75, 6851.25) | 3.2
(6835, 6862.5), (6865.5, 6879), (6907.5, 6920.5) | -1.2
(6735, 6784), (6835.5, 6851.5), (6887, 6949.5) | 2.0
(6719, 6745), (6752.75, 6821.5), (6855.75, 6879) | 8.2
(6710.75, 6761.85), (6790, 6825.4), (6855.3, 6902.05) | 2.2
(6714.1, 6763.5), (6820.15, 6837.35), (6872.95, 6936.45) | 1.5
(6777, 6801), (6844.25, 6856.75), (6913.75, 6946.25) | 1.2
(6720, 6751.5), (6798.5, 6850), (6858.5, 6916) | 5.1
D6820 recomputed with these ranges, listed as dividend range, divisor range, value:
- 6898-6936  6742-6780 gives 1.03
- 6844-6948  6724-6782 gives 0.93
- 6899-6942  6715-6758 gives 0.83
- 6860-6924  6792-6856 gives 1.02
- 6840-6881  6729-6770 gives 0.89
